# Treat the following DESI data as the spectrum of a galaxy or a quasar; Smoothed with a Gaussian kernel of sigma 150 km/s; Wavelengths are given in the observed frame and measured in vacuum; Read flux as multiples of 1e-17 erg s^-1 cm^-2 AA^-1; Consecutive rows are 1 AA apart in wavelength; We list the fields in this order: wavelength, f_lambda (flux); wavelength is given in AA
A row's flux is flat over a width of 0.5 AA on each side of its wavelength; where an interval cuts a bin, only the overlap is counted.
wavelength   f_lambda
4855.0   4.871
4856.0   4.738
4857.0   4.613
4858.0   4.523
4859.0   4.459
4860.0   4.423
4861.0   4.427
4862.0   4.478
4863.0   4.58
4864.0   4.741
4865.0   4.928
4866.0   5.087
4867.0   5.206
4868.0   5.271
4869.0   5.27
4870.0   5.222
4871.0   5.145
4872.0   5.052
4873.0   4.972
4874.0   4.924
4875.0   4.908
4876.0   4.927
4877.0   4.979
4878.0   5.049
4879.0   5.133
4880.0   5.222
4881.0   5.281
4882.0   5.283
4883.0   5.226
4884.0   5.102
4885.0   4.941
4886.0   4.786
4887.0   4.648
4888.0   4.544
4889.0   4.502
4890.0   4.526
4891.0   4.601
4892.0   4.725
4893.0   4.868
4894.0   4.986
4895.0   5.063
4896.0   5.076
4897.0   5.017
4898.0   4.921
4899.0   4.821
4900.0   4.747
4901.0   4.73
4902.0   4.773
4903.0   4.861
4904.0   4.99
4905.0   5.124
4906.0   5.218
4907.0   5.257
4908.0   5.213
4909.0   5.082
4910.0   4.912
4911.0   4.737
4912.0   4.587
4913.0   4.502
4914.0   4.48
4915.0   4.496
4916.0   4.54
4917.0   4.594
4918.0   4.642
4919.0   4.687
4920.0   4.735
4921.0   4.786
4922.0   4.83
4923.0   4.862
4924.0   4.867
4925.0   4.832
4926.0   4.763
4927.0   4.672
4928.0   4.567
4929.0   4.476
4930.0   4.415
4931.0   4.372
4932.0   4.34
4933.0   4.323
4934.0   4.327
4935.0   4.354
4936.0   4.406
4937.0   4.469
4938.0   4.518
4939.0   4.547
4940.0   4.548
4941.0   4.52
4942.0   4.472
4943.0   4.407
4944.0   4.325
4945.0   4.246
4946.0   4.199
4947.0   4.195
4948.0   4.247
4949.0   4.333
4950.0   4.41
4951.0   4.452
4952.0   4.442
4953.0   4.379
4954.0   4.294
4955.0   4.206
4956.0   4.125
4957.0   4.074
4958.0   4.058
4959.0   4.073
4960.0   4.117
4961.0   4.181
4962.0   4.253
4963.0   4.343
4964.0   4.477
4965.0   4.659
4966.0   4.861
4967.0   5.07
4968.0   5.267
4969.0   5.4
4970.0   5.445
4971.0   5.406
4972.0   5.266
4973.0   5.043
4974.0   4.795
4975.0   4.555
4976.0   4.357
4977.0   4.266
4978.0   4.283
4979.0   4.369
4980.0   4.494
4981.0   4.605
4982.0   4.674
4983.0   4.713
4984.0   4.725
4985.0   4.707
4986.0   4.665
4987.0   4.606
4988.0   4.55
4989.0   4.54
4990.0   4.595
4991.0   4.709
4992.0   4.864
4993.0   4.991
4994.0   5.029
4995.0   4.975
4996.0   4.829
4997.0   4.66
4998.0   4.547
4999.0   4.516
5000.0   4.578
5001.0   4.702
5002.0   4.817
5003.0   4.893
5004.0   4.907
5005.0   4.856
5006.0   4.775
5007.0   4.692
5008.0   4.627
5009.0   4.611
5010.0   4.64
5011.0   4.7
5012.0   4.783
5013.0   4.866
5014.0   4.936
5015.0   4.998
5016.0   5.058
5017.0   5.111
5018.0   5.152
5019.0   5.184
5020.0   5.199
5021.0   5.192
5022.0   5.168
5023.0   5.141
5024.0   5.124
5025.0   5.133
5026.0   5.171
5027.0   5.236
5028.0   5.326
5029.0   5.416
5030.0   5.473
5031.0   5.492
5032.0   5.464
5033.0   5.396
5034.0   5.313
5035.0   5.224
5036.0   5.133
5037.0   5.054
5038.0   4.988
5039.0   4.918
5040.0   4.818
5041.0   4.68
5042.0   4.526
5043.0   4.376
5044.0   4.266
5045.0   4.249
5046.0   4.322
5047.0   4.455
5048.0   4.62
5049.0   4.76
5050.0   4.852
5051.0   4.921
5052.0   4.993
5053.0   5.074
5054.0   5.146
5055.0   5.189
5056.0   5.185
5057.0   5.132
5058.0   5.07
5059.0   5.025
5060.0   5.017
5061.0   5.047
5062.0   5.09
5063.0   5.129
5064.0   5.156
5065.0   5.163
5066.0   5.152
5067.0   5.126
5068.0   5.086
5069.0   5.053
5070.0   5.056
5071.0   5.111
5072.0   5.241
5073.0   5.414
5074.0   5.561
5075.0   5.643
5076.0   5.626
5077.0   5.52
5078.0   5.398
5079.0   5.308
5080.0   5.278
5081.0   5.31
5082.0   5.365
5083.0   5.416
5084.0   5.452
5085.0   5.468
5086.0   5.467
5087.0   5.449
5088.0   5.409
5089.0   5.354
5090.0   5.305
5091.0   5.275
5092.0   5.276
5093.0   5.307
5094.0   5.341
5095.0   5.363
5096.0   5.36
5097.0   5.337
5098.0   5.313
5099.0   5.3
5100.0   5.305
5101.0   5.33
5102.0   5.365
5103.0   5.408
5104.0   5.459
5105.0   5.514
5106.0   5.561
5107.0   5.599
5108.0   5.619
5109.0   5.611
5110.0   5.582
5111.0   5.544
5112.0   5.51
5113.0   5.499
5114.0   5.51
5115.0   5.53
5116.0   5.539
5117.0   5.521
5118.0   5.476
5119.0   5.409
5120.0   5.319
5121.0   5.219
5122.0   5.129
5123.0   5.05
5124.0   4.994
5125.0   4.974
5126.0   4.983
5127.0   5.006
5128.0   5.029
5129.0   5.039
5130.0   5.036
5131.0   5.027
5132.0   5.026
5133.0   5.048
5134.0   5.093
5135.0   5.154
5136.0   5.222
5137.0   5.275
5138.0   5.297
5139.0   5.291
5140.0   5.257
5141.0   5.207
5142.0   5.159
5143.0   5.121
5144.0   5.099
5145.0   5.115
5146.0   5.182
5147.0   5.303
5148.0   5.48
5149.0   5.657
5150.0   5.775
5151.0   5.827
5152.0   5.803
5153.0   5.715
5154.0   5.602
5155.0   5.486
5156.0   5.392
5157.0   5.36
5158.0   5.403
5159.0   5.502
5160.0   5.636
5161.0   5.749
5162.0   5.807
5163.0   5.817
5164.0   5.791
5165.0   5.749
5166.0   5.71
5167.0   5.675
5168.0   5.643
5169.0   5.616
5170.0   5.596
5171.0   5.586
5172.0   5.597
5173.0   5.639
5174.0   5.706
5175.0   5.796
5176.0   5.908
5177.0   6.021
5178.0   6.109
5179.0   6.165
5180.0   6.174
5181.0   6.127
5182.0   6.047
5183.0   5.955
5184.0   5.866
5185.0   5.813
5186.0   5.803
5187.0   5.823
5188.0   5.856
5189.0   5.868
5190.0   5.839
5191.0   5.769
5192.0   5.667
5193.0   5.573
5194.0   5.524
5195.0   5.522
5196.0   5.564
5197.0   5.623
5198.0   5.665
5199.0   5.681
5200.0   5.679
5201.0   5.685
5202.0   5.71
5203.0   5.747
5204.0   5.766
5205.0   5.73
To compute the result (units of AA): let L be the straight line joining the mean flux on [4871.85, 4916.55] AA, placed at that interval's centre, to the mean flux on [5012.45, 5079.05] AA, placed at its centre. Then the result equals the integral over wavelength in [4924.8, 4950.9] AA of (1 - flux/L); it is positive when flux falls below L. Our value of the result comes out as 2.7 AA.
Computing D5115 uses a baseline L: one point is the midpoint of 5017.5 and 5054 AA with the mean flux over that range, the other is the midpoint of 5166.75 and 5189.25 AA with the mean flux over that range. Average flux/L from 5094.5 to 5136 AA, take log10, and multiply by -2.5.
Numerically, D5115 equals 0.03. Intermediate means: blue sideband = 5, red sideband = 5.84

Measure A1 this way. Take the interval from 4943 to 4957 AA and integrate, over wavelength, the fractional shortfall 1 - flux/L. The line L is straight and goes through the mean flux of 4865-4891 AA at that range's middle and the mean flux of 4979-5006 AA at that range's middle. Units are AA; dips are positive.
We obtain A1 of 1.5 AA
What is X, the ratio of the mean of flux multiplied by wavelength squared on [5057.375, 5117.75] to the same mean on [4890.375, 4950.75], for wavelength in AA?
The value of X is 1.2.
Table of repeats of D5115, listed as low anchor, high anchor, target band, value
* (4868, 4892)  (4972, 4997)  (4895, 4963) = 0.06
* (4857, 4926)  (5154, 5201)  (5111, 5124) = 0.03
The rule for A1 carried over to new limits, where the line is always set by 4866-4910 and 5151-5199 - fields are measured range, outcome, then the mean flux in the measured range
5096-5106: 0.30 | 5.38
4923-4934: 1.13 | 4.57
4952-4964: 2.21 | 4.21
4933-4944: 1.44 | 4.44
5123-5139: 1.53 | 5.09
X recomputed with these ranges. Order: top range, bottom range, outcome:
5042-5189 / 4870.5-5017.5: 1.22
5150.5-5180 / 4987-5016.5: 1.28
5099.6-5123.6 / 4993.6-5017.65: 1.18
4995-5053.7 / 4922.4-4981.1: 1.12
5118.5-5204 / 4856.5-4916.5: 1.27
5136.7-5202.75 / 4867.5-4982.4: 1.32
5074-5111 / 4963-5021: 1.18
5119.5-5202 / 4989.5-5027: 1.20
